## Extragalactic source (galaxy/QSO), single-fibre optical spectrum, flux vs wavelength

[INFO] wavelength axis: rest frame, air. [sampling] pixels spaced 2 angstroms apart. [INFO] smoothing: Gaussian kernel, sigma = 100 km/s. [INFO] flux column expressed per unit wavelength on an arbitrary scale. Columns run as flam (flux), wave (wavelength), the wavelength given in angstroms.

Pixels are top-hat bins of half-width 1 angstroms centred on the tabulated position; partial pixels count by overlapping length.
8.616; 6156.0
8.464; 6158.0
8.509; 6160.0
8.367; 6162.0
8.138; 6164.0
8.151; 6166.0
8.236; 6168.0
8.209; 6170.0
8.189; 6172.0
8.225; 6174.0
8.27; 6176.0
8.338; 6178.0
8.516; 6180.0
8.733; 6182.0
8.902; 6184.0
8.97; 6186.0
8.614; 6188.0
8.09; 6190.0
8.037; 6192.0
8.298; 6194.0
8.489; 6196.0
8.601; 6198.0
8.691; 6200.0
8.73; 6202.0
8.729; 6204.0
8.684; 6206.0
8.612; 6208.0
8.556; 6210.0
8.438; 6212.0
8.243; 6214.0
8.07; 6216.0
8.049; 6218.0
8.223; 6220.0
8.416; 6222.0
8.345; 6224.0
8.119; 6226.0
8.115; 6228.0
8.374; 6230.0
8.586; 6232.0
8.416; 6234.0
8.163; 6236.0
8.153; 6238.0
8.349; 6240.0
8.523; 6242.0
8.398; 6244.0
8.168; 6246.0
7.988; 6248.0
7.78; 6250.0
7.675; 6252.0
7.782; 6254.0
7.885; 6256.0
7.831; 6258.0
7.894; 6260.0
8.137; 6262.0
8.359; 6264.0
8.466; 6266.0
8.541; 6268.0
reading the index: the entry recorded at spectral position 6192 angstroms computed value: 8.037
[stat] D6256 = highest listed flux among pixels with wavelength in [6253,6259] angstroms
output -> 7.885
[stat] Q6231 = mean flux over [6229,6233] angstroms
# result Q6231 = 8.48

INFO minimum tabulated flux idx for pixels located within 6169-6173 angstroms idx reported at 8.189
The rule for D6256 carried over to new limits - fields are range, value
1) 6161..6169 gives 8.367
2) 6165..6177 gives 8.27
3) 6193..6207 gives 8.73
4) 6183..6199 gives 8.97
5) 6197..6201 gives 8.691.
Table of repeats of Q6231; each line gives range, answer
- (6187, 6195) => 8.26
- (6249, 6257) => 7.78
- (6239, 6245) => 8.42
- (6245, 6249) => 8.08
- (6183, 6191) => 8.64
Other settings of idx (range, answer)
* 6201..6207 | 8.684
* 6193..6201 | 8.298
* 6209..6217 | 8.07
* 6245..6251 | 7.78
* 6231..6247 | 8.153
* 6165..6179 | 8.151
